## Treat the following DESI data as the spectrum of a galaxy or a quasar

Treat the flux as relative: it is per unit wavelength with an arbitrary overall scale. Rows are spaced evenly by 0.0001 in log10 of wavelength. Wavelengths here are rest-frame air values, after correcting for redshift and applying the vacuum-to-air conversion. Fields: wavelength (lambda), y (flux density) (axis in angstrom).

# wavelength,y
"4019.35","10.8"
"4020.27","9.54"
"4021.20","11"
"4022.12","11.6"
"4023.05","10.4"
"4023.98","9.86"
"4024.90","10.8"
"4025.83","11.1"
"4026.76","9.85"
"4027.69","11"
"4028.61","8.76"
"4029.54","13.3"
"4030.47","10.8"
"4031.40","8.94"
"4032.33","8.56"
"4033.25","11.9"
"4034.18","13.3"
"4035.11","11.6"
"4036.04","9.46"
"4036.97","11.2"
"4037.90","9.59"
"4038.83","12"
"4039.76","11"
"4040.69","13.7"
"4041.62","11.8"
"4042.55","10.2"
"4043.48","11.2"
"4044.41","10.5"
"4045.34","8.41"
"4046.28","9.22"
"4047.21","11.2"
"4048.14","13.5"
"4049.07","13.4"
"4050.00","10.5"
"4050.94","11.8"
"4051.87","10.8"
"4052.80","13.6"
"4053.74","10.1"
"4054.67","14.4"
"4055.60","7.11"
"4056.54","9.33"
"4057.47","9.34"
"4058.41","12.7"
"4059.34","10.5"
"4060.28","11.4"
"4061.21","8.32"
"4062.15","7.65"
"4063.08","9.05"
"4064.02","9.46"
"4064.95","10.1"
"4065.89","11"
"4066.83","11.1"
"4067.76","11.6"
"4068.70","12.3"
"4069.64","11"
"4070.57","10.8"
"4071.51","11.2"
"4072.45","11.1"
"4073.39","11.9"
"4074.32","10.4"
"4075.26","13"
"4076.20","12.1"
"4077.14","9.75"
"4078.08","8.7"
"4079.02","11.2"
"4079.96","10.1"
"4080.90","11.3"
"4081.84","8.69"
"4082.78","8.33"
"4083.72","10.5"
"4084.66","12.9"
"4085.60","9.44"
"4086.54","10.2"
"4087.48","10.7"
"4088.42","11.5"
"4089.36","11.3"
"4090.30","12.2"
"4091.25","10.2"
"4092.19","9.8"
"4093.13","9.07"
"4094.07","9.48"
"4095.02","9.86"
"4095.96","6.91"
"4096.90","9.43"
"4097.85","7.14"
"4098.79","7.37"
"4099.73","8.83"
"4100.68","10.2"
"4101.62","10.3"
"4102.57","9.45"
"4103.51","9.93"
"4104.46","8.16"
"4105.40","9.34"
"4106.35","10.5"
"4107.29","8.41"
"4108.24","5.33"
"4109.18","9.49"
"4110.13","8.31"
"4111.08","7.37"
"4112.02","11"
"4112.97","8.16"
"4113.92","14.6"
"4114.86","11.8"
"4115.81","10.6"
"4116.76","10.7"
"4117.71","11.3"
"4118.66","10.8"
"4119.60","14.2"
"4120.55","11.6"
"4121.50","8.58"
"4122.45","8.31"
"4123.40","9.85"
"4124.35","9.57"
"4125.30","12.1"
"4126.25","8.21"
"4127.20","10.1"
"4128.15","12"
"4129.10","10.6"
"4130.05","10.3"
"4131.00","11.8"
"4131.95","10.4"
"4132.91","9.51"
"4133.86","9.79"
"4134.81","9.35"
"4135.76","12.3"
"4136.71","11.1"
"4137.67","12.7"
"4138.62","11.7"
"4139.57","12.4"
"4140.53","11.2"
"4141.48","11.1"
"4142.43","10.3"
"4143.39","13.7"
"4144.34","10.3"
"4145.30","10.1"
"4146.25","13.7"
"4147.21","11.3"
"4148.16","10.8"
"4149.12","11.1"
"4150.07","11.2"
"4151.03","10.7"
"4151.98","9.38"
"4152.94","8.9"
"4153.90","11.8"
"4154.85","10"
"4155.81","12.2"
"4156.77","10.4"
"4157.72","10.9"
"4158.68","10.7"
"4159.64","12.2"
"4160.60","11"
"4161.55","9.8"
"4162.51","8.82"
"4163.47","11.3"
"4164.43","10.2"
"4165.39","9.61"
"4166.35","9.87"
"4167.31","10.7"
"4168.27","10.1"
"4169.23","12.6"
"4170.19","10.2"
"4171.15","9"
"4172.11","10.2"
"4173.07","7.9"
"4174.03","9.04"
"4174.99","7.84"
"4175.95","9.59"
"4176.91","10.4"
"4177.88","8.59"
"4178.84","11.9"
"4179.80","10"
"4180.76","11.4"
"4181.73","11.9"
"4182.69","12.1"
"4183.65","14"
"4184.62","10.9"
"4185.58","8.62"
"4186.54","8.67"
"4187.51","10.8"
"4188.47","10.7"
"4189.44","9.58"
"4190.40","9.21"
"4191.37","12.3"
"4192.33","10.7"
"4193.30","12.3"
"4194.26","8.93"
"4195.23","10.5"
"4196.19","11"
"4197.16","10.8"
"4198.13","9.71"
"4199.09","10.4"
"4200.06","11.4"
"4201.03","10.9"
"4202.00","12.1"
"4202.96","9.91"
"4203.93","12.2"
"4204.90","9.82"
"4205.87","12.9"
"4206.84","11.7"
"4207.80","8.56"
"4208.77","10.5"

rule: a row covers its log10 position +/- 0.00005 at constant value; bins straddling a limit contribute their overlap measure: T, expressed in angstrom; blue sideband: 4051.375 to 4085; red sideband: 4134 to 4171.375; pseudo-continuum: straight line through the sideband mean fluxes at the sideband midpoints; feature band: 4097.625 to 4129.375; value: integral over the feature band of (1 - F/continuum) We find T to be 2.72 angstrom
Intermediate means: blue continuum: 10.6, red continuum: 10.9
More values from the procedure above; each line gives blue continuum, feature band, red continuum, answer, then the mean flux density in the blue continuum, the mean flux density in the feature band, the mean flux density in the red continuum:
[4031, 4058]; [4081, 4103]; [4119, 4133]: 1.93 angstrom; 11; 9.76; 10.5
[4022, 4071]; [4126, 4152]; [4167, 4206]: -1.02 angstrom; 10.8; 11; 10.5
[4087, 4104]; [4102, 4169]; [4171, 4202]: -3.58 angstrom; 9.65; 10.5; 10.4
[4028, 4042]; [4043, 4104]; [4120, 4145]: 2.99 angstrom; 11.1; 10.4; 10.7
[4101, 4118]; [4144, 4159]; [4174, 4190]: -1.12 angstrom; 9.7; 10.8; 10.4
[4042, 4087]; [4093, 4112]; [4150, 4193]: 3.21 angstrom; 10.7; 8.79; 10.4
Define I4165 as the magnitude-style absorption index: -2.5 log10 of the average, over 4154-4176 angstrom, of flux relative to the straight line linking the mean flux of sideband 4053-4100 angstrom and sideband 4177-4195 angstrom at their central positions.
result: 0.04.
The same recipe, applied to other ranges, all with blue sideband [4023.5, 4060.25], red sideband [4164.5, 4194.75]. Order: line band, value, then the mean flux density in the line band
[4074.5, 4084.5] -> 0.033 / 10.4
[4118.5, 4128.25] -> 0.015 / 10.4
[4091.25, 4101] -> 0.204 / 8.86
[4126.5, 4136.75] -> -0.007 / 10.6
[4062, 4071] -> 0.032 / 10.5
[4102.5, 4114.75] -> 0.144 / 9.31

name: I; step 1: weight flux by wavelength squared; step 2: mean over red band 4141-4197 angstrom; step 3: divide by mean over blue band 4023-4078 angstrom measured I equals 1.0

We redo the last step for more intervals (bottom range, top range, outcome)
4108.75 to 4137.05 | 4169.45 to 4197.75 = 1.02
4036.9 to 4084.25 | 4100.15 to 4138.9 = 0.98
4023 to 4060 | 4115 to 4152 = 1.05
